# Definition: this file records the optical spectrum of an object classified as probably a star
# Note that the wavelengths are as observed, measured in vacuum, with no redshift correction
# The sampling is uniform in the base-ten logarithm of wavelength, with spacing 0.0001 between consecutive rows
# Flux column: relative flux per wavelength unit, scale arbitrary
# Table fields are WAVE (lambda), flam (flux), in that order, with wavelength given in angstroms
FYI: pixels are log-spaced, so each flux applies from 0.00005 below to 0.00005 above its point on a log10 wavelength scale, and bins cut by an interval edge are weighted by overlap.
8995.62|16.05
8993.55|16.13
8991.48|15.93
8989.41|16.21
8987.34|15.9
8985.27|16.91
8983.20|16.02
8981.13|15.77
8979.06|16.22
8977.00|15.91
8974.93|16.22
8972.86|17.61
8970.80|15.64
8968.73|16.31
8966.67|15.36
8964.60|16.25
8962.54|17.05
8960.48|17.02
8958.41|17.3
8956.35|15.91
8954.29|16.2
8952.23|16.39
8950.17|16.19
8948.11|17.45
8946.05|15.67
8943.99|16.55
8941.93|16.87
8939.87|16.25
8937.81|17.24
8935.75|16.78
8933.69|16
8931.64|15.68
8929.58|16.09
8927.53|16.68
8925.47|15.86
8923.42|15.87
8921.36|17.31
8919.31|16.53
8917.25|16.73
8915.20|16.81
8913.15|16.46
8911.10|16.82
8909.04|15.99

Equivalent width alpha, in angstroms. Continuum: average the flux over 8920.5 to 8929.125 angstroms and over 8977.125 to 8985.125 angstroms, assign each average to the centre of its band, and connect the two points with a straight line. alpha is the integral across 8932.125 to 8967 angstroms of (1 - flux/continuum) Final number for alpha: -0.53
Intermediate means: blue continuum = 16.4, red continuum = 16.1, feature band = 16.5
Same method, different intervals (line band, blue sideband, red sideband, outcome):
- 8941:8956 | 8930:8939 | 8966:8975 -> -0.09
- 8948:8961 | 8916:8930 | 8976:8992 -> -0.23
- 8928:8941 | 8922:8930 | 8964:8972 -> -0.18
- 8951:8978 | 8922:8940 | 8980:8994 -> -0.35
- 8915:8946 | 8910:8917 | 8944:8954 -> 0.22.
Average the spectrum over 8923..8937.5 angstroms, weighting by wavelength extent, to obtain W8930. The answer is 16.2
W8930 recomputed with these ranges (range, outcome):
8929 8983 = 16.4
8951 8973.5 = 16.4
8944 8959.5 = 16.5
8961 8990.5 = 16.3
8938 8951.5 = 16.5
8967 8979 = 16.3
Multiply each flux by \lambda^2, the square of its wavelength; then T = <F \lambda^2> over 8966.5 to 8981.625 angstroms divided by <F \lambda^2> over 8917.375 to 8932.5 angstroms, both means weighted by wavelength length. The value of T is 1.00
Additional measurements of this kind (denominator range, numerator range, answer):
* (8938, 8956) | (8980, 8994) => 0.99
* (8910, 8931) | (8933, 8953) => 1.01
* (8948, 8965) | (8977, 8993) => 0.98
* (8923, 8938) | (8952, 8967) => 1.02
